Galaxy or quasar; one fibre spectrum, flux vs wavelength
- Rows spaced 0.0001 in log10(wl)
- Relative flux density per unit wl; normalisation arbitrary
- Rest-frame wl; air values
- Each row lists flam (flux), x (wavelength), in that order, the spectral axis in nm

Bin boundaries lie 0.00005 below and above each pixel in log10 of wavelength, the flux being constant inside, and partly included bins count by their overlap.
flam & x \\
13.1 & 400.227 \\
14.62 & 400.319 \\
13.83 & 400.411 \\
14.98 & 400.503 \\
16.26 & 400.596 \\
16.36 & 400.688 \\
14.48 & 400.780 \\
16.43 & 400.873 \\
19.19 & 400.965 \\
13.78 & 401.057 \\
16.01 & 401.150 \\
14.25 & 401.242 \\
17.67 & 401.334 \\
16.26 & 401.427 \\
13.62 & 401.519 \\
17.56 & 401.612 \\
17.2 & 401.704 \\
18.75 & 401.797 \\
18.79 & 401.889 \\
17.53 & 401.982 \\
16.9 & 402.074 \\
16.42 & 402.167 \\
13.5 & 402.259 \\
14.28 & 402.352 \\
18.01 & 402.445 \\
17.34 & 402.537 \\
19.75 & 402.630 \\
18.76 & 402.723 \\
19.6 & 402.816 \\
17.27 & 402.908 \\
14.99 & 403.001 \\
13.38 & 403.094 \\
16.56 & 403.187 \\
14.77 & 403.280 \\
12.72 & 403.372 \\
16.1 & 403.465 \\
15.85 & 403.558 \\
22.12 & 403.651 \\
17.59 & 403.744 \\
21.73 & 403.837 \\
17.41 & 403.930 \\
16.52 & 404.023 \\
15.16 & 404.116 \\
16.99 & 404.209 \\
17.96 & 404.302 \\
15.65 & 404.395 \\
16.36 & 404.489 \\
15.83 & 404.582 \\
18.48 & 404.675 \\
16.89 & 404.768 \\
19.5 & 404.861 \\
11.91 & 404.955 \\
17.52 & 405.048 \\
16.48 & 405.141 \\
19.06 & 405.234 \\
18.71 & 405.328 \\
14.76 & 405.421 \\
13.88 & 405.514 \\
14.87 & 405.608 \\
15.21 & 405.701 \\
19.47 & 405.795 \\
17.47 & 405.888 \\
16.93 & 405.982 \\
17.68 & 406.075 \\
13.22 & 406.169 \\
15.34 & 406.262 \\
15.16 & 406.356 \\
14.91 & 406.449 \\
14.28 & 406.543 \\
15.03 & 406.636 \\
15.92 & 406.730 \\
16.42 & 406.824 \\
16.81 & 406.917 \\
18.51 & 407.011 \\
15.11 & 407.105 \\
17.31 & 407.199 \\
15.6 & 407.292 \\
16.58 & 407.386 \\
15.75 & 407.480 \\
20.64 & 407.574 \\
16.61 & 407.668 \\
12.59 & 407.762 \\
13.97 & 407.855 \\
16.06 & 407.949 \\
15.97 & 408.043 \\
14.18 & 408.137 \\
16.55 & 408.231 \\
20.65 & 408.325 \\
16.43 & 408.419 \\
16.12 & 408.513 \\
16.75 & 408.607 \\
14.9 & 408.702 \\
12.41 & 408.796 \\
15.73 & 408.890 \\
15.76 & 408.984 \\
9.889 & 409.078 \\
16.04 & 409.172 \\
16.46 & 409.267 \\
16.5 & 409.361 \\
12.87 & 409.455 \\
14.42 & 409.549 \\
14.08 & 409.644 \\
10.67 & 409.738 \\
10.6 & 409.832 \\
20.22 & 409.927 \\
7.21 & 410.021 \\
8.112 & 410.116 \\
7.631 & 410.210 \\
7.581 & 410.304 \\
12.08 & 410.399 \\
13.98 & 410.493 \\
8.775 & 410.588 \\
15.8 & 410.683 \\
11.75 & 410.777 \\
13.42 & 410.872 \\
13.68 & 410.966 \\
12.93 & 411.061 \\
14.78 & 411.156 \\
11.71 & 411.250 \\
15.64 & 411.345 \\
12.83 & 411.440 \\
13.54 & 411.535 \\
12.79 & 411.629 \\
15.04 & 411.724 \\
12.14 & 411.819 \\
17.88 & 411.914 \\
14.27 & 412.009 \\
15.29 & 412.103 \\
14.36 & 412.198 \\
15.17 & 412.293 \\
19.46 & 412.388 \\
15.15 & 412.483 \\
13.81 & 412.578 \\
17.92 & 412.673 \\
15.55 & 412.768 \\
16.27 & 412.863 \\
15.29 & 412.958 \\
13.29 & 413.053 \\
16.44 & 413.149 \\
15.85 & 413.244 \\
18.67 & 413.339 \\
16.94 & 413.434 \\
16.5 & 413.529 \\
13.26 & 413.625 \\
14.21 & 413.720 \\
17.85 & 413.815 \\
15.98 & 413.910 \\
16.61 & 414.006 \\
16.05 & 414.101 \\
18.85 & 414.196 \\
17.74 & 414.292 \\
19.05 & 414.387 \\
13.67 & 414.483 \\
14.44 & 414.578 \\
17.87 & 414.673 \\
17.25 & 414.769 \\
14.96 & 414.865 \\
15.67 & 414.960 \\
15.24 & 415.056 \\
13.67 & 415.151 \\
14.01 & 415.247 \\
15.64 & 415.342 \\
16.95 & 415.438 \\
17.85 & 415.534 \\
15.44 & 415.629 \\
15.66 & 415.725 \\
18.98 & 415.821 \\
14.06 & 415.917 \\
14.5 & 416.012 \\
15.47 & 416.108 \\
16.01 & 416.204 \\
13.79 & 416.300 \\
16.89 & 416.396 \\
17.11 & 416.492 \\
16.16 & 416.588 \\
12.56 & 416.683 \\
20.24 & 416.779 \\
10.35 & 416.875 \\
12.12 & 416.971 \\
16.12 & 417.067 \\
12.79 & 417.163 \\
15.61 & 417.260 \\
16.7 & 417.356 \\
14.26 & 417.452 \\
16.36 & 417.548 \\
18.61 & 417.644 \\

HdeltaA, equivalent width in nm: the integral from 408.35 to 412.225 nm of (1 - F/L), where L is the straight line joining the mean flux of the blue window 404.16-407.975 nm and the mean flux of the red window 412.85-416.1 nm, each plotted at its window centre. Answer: 0.63 nm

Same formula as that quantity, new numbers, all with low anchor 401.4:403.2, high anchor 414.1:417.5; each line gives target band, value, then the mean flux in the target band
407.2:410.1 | 0.223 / 15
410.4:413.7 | 0.269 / 14.7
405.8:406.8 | 0.043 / 15.8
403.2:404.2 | -0.016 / 17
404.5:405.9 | -0.005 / 16.6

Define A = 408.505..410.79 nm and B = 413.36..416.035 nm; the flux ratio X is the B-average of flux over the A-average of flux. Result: 1.2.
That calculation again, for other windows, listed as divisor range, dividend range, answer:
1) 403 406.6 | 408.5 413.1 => 0.84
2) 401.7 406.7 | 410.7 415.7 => 0.93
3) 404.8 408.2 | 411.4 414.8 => 0.98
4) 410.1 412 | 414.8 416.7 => 1.23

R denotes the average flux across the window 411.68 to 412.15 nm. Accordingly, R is 14.9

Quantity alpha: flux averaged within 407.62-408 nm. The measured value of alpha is 14.9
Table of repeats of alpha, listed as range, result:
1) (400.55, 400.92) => 15.9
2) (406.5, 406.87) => 15.4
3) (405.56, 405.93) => 16.7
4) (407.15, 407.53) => 16.3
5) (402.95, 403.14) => 14.2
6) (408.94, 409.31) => 14.5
